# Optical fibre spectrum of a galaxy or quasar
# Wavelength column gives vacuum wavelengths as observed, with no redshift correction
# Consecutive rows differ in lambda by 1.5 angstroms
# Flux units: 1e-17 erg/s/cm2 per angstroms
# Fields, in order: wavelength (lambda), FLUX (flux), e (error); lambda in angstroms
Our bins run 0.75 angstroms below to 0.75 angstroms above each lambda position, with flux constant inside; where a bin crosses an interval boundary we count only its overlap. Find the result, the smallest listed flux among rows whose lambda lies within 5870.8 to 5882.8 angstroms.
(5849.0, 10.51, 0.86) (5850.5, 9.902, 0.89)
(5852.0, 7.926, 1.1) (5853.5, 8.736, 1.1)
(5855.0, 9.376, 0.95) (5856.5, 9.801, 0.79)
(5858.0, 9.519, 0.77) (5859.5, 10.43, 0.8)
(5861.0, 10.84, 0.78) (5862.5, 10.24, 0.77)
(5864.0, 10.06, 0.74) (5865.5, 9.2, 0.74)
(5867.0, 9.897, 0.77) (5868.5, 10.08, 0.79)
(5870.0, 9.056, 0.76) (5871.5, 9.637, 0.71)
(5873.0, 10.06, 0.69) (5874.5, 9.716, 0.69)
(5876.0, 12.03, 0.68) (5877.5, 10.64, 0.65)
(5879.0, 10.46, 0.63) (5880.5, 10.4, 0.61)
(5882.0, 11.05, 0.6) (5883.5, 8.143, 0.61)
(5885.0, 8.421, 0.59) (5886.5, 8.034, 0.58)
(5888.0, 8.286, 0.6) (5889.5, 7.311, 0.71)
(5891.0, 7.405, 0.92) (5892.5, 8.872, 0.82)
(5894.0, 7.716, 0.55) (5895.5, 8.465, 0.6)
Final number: 9.637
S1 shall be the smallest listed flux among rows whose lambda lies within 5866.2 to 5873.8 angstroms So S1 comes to 9.056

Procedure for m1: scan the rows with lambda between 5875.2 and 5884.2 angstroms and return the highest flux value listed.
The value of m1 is 12.03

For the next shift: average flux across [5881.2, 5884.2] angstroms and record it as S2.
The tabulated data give 9.63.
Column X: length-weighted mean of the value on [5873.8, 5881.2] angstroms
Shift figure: 10.7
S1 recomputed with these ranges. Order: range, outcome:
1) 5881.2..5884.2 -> 8.143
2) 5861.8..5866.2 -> 9.2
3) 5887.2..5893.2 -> 7.311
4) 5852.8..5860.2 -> 8.736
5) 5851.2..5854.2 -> 7.926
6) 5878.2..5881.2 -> 10.4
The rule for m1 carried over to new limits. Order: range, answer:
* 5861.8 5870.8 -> 10.24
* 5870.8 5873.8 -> 10.06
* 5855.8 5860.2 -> 10.43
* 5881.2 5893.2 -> 11.05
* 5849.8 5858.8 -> 9.902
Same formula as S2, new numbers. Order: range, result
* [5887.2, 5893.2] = 7.96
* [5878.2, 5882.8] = 10.6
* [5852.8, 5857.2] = 9.31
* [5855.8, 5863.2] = 10.2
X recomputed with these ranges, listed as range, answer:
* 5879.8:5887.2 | 9.21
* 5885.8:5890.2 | 7.88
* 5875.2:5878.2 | 11.3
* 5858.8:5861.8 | 10.6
